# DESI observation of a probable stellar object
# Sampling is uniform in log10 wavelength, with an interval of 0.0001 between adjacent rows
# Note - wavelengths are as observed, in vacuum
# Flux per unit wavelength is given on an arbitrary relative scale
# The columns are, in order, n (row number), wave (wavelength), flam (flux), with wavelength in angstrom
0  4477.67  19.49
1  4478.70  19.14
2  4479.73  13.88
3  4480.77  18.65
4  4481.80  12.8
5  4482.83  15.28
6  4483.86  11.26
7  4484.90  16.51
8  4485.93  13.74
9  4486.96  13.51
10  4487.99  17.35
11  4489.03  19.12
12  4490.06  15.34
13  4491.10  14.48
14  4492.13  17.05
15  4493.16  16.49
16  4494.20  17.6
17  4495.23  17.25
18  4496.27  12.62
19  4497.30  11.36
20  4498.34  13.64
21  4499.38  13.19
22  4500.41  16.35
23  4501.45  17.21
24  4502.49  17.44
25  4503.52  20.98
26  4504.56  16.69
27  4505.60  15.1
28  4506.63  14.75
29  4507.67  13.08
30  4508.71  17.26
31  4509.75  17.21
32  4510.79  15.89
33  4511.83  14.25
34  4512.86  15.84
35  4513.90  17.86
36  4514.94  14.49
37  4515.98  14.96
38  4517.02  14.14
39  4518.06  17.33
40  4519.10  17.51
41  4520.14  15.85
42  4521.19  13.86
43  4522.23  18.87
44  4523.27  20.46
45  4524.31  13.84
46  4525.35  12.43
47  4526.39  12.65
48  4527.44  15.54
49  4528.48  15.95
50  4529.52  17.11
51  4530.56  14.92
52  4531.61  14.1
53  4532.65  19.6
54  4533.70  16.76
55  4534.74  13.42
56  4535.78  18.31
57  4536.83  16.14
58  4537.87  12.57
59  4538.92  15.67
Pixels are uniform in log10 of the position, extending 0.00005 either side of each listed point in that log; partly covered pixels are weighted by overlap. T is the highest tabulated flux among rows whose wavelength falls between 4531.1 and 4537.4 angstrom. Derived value 19.6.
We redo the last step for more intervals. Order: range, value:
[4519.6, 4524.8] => 20.46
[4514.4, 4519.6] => 17.51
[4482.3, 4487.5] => 16.51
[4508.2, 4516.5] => 17.86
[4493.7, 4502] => 17.6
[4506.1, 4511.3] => 17.26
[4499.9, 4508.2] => 20.98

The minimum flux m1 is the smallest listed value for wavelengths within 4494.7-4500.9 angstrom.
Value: 11.36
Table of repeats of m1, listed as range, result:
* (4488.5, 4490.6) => 15.34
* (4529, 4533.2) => 14.1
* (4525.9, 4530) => 12.65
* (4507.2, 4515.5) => 13.08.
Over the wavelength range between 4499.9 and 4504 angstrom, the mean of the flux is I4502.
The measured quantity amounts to 18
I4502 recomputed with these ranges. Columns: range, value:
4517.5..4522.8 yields 16.7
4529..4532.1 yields 15.4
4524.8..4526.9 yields 12.6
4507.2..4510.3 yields 15.9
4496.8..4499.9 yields 12.7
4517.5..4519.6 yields 17.4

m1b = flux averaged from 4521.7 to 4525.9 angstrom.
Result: 16.4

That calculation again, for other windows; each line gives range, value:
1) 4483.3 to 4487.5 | 13.8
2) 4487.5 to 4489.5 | 18.2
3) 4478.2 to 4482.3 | 16.1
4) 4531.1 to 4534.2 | 16.8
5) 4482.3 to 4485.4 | 14.3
